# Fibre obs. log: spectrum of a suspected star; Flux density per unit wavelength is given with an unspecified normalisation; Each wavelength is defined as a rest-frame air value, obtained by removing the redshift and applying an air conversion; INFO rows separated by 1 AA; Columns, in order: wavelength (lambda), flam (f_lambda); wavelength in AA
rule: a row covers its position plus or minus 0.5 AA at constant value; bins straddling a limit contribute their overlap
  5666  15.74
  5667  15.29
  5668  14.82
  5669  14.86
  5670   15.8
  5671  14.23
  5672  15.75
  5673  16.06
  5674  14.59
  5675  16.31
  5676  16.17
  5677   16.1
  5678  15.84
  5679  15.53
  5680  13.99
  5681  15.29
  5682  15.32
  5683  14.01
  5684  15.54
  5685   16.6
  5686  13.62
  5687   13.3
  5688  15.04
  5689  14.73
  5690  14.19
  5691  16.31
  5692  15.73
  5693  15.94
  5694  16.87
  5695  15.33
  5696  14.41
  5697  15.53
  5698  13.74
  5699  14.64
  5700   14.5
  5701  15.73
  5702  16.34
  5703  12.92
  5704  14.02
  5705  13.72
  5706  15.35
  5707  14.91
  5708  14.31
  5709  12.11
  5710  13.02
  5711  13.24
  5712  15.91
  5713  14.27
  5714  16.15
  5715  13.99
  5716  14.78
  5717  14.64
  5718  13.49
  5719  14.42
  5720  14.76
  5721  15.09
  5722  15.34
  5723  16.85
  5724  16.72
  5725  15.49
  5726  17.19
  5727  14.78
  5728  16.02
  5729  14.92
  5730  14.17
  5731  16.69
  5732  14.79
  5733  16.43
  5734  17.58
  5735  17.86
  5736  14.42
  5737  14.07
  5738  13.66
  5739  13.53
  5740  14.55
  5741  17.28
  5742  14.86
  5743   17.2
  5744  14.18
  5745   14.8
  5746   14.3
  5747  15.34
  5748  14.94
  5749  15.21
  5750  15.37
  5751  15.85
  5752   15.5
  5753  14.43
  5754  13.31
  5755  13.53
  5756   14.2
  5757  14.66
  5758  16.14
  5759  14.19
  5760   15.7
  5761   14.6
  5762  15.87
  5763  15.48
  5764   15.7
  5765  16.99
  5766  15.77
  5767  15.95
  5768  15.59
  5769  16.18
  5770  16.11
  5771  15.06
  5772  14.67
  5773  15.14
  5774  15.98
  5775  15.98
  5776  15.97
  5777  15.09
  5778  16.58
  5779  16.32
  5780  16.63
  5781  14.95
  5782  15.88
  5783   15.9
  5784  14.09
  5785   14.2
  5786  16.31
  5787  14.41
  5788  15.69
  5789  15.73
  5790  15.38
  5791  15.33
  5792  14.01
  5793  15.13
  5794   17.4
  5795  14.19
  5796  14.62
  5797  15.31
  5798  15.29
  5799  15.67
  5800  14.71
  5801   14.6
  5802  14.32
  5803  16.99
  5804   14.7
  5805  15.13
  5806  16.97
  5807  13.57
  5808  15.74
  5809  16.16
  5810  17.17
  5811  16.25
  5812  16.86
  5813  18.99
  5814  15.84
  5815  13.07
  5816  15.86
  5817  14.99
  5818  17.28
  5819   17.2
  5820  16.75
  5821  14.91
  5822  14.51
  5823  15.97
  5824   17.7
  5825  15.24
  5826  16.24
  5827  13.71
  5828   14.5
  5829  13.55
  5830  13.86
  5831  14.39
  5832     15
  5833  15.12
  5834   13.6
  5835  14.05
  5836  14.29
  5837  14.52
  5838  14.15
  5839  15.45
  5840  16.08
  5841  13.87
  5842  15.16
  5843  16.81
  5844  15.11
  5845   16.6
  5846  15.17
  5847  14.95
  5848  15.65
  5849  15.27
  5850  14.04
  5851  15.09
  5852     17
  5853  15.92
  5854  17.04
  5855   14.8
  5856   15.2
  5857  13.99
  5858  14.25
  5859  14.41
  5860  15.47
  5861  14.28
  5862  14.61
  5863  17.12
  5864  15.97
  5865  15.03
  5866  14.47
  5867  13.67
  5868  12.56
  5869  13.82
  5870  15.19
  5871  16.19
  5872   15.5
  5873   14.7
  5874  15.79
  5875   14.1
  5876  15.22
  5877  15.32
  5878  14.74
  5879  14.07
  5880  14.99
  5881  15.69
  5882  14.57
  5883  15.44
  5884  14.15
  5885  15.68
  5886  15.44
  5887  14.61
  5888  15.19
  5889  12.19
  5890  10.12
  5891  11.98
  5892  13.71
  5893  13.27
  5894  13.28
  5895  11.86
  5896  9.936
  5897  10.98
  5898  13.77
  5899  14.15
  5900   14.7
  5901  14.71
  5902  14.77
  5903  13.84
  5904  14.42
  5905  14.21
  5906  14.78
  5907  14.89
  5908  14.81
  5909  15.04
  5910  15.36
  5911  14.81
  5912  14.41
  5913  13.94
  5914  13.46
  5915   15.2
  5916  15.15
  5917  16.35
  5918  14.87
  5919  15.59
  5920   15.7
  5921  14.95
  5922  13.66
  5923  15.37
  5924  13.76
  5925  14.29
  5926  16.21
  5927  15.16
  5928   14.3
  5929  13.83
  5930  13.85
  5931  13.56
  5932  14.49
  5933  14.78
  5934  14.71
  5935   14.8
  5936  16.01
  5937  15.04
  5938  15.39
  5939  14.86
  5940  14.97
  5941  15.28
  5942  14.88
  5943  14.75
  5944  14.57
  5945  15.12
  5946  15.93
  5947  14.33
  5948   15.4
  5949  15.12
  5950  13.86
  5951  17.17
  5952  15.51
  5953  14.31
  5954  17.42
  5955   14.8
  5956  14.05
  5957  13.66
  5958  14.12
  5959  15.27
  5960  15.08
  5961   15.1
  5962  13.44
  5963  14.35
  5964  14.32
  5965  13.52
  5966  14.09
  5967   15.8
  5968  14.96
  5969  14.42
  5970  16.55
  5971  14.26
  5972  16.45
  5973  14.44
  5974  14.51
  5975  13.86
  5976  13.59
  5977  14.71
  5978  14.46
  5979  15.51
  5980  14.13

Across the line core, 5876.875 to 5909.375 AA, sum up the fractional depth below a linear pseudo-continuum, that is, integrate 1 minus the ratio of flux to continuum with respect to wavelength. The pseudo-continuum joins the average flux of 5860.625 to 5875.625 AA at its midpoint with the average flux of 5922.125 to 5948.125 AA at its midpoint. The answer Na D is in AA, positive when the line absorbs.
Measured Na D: 1.9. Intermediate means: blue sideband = 14.9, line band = 14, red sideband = 14.8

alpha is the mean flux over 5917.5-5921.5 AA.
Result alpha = 15.3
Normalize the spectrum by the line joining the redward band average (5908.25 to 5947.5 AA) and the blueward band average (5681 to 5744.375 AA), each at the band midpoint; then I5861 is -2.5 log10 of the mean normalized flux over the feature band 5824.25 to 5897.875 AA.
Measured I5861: 0.02 mag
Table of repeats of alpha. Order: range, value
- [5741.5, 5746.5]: 15.1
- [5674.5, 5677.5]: 16.2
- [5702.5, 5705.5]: 13.6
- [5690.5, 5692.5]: 16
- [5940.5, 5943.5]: 15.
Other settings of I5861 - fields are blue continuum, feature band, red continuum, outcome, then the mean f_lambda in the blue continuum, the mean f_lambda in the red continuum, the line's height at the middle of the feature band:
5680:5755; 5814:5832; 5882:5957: -0.04 mag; 15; 14.5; 14.7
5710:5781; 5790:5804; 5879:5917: -0.02 mag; 15.3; 14.1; 14.9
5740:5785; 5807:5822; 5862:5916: -0.08 mag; 15.4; 14.3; 14.9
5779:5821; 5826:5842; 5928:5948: 0.07 mag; 15.6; 14.8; 15.4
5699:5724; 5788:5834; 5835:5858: -0.03 mag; 14.6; 15.2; 15.1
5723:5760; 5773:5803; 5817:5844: -0.01 mag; 15.3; 15.1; 15.2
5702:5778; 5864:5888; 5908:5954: 0.01 mag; 15.1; 14.9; 15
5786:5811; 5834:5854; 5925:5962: 0.00 mag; 15.4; 14.9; 15.2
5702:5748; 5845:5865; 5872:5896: -0.08 mag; 15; 14.1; 14.3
